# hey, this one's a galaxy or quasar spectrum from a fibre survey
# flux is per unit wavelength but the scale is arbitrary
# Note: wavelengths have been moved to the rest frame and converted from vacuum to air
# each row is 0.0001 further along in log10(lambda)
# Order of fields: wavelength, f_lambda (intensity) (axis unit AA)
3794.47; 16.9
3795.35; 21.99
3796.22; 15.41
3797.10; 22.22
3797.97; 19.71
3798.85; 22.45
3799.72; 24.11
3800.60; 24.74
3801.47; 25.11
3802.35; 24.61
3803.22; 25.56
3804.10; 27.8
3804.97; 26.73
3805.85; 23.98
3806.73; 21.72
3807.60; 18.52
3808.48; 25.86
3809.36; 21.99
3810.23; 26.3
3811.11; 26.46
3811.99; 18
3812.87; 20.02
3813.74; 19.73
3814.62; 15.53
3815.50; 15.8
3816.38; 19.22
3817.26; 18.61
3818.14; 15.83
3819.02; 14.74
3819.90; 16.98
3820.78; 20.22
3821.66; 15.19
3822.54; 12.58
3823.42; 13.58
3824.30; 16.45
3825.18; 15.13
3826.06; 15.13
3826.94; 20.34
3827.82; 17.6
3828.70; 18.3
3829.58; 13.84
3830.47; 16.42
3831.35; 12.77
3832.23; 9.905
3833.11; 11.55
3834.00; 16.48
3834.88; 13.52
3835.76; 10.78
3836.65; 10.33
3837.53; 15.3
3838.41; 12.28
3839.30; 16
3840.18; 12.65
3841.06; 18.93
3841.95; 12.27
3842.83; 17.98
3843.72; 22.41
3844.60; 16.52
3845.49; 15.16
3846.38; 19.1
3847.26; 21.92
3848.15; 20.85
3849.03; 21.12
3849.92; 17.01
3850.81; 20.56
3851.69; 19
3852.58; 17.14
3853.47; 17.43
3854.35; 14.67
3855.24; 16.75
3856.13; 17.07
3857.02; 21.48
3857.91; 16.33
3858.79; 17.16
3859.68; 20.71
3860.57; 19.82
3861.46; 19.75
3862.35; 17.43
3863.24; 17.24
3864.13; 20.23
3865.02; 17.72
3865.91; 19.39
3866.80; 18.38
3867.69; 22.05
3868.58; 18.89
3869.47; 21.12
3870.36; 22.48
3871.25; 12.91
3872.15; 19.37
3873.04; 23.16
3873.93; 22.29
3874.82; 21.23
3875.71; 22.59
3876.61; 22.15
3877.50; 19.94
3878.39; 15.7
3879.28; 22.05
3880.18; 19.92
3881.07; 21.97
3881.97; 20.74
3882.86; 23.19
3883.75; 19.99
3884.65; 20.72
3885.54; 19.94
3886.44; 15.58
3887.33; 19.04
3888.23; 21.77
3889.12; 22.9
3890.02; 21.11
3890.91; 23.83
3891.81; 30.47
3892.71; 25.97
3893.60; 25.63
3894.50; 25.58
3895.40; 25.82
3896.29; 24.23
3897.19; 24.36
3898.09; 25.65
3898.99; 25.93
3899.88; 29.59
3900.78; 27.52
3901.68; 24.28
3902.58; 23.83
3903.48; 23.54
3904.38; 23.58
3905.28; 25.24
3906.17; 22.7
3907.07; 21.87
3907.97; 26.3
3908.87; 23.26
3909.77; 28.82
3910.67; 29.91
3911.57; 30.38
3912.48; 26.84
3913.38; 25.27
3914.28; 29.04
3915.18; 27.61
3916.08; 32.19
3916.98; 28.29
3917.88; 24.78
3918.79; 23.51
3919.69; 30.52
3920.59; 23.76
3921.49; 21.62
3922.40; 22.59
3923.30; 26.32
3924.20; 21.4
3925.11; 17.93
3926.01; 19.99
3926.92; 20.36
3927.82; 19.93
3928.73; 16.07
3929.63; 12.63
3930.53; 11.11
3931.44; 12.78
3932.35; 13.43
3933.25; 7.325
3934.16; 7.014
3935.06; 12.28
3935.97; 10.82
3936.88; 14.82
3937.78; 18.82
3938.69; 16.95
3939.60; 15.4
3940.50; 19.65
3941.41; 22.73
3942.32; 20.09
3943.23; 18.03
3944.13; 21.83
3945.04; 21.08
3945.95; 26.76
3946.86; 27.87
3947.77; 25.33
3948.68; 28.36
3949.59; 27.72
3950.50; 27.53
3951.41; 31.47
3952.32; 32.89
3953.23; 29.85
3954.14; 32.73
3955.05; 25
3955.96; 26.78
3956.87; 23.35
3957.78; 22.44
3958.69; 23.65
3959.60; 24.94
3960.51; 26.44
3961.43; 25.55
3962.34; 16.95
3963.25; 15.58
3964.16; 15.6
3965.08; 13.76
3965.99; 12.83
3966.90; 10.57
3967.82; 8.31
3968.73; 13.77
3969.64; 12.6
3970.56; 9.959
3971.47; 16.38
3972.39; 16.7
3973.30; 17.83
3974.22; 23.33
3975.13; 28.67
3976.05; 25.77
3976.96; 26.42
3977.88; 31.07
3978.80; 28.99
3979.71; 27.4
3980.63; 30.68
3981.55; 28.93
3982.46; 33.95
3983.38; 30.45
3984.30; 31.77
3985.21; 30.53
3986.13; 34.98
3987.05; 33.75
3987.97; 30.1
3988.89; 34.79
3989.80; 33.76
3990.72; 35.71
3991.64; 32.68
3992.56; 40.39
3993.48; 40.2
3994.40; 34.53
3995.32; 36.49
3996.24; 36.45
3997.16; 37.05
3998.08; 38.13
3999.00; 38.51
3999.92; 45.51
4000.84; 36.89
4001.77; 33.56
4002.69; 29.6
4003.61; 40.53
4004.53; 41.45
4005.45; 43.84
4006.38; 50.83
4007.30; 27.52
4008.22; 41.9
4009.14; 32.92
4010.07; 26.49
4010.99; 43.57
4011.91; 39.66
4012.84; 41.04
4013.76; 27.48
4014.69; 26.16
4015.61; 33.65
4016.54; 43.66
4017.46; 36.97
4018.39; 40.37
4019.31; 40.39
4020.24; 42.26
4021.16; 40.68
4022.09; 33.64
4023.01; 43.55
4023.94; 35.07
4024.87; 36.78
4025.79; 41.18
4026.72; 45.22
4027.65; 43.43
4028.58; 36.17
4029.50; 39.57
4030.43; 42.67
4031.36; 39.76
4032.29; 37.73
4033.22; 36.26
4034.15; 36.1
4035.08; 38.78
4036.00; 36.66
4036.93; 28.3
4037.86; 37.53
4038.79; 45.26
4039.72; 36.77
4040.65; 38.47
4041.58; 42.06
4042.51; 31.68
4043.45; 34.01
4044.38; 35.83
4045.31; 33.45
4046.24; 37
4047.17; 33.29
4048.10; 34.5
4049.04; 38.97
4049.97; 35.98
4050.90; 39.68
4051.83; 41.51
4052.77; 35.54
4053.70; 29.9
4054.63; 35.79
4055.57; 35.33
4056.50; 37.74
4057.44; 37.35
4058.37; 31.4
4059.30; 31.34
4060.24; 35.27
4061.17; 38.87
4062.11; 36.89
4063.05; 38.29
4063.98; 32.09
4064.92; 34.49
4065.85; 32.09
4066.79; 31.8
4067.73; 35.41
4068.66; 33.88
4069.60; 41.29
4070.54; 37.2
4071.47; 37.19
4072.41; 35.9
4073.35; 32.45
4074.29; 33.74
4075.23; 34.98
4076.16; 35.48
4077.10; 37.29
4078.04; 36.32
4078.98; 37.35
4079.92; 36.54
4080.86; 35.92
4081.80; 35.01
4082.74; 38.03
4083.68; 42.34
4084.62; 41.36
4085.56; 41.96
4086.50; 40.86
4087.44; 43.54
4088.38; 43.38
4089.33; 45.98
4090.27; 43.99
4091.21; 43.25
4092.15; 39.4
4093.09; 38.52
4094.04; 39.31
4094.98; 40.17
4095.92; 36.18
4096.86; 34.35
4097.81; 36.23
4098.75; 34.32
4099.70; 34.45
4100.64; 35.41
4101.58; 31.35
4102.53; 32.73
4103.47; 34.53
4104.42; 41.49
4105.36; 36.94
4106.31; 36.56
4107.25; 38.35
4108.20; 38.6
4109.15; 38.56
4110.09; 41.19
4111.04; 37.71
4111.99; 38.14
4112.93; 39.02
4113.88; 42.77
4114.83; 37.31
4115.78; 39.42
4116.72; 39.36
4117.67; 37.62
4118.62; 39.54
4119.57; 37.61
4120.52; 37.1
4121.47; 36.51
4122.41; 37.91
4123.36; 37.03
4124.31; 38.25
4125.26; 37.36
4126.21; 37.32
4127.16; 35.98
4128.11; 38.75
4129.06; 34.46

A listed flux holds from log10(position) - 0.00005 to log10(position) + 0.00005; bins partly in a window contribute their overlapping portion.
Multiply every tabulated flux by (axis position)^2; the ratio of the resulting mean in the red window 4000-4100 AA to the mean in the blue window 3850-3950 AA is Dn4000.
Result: 1.9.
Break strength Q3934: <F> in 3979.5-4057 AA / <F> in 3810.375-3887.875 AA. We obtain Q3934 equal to 2.05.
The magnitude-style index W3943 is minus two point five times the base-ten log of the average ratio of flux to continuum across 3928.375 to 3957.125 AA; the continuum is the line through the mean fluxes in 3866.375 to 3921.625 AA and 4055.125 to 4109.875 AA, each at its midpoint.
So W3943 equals 0.31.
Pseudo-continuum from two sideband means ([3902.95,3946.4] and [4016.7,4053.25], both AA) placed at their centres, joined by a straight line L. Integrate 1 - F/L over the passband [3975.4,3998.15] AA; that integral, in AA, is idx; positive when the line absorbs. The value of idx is -1.6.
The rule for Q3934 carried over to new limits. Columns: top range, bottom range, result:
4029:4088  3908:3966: 1.66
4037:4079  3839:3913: 1.69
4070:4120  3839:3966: 1.78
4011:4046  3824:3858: 2.31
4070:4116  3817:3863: 2.30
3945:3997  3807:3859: 1.53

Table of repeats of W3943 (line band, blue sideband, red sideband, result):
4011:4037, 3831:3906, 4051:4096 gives -0.16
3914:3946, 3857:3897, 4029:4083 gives 0.28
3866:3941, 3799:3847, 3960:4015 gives 0.09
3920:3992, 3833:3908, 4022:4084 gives 0.24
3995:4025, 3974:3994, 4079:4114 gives -0.14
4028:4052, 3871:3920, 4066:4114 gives -0.09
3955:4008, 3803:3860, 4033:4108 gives 0.06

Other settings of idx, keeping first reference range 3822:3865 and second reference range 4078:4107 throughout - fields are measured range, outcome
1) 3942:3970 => 4.27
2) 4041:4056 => -0.62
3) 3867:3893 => -1.67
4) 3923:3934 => 3.55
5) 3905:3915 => -1.76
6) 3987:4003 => -3.37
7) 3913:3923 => -1.38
